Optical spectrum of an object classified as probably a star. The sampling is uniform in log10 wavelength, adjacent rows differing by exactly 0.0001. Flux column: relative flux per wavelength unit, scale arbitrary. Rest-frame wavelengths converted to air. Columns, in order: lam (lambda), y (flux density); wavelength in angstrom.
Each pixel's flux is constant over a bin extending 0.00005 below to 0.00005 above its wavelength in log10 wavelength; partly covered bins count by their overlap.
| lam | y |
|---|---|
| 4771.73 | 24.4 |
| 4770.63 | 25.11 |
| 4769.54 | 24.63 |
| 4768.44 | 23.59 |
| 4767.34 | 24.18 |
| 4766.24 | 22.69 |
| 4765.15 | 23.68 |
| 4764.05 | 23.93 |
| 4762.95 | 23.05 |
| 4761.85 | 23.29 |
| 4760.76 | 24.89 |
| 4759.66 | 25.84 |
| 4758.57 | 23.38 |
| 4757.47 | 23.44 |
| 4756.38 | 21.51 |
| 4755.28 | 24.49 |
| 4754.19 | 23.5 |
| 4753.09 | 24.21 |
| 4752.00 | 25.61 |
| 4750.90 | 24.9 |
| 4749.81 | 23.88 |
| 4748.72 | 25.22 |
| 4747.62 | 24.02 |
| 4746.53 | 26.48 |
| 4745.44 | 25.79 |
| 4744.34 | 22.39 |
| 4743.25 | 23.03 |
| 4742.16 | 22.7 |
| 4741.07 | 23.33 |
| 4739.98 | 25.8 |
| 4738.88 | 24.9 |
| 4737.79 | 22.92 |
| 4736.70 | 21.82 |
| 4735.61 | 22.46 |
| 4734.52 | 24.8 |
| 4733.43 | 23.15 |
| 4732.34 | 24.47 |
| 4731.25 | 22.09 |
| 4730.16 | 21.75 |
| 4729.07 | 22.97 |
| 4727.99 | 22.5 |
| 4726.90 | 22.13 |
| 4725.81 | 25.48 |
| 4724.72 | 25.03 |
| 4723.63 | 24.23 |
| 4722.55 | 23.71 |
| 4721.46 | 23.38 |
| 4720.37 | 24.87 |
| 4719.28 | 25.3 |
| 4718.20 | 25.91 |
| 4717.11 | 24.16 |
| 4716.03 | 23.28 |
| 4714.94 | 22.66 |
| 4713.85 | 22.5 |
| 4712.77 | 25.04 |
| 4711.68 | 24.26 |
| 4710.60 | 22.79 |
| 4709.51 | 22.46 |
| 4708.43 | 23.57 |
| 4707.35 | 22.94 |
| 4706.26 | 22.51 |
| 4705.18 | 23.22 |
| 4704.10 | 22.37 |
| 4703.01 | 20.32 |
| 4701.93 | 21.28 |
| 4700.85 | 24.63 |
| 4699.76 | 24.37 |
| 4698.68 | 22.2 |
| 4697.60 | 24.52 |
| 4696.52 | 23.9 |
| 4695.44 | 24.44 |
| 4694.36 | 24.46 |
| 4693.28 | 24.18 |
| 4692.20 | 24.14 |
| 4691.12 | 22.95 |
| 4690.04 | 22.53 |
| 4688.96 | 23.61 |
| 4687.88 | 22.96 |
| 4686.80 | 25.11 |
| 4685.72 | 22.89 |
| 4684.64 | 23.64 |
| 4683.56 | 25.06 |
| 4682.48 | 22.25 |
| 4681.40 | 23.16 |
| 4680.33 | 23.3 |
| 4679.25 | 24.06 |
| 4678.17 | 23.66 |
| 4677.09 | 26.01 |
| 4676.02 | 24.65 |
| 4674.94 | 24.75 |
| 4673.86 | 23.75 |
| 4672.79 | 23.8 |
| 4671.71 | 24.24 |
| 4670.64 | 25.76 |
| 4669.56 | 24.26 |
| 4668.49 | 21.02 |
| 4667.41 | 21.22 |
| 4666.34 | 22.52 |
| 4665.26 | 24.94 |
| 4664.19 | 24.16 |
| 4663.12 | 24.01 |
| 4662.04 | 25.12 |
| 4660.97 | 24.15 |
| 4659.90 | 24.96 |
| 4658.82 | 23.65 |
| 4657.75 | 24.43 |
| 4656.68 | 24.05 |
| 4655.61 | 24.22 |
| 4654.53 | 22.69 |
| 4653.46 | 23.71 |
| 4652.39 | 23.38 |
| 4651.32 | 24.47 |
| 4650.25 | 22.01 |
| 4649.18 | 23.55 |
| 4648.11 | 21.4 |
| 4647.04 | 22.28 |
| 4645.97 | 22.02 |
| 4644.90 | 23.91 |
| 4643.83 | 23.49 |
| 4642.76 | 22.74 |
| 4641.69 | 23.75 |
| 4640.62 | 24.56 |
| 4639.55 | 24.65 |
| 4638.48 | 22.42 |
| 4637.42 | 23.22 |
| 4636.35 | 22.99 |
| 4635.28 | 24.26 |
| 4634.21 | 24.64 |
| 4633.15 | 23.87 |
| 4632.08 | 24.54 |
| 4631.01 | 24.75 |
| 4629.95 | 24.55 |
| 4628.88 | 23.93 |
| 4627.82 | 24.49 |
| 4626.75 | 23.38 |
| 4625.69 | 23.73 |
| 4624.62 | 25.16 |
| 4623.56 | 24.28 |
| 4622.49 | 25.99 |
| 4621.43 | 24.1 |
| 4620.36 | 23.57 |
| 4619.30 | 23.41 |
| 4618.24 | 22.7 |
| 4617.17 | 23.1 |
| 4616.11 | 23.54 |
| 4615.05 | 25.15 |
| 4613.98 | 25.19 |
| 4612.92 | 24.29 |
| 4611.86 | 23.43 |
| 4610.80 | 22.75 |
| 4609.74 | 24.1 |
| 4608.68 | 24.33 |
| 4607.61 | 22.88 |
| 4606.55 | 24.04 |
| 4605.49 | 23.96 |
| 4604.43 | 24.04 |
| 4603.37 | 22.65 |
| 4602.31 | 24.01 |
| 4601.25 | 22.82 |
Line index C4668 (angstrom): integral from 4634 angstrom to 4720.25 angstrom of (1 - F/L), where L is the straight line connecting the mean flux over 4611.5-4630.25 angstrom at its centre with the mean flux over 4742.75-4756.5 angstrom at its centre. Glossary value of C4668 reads 2.1 angstrom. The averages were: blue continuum 24.1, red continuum 24.3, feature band 23.6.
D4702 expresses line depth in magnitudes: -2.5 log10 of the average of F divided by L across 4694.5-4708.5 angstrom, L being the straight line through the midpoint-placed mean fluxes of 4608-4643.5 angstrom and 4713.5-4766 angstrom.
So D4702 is 0.04 mag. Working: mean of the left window 24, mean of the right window 23.8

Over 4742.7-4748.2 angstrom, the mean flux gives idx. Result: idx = 24.3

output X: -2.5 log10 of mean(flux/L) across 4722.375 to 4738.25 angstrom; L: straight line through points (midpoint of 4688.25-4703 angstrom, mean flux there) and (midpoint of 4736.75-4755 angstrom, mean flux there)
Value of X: 0.03 mag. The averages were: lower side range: 23.5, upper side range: 24.2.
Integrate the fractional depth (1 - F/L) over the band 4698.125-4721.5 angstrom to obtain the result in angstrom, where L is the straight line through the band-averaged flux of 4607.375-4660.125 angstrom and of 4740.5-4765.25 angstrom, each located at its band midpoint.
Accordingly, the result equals 0.6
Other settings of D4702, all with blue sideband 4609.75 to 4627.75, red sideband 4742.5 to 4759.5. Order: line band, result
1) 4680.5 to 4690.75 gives 0.03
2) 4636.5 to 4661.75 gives 0.03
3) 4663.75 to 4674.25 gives 0.02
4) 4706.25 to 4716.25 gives 0.04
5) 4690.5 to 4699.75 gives 0.01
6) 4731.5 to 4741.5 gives 0.02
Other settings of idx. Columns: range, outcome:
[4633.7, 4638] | 23.8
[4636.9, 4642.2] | 23.7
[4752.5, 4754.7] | 23.9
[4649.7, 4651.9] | 23.3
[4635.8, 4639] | 22.9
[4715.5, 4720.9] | 24.7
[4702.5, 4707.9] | 22.3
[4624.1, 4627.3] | 24.1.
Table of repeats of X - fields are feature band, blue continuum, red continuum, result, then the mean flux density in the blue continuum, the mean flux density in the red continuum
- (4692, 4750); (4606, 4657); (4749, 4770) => 0.011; 23.7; 23.9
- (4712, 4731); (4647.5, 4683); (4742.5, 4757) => 0.012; 23.7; 24.2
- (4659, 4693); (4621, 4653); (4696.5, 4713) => -0.021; 23.8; 23.1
